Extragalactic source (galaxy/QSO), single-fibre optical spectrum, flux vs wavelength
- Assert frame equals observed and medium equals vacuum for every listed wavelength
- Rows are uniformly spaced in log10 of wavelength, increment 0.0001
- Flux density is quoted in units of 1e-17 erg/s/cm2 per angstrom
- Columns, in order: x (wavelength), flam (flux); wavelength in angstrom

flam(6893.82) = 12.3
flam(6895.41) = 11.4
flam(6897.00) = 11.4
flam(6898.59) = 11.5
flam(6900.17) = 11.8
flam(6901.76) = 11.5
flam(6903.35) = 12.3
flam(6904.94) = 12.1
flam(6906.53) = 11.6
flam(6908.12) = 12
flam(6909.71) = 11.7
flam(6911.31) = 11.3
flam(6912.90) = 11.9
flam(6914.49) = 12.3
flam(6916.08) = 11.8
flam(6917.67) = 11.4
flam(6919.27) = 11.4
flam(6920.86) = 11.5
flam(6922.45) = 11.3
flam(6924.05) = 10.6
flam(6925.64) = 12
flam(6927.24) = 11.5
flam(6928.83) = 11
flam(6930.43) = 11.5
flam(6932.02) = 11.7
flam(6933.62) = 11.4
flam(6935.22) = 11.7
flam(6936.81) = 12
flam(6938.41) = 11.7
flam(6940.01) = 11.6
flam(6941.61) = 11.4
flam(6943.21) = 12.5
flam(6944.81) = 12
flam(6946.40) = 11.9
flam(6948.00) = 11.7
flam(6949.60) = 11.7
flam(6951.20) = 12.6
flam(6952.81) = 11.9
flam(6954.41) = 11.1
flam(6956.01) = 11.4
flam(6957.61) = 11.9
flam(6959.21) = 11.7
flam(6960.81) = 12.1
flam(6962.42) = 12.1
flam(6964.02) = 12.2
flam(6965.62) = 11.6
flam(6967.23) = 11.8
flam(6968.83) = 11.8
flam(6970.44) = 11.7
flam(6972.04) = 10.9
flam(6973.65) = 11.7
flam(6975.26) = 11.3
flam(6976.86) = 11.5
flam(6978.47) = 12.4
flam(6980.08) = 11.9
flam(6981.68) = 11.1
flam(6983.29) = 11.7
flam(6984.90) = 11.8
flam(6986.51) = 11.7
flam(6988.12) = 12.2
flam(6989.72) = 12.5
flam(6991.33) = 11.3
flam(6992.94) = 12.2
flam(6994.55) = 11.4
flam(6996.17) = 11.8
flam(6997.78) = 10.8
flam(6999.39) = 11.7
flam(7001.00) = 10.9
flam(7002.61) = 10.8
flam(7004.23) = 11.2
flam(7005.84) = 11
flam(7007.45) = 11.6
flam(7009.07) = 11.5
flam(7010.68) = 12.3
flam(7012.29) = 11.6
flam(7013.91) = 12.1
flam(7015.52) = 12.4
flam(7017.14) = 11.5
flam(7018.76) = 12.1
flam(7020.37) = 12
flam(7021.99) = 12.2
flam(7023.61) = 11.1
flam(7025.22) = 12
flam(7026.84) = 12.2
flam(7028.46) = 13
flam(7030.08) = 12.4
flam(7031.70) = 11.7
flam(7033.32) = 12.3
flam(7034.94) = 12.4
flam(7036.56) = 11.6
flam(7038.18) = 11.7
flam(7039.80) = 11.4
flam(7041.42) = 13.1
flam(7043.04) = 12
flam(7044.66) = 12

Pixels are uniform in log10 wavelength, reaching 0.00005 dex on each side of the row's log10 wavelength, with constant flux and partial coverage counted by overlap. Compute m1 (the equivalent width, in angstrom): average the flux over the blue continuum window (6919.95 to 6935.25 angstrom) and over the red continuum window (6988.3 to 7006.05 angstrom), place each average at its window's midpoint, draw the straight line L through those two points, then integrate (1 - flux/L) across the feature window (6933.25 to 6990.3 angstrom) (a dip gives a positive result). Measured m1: -1.7 angstrom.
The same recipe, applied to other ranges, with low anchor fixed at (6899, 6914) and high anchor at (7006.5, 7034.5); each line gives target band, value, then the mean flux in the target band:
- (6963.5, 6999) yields 0.7 angstrom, 11.7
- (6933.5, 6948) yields 0.1 angstrom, 11.8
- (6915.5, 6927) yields 0.4 angstrom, 11.4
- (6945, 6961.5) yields 0.1 angstrom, 11.8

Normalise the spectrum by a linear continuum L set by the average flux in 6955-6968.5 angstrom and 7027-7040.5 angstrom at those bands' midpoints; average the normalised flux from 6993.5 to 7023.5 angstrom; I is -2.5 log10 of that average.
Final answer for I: 0.04 mag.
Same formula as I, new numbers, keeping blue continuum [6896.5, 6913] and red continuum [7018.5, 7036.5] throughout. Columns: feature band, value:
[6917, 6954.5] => 0.018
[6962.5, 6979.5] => 0.021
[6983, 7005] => 0.040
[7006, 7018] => 0.023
